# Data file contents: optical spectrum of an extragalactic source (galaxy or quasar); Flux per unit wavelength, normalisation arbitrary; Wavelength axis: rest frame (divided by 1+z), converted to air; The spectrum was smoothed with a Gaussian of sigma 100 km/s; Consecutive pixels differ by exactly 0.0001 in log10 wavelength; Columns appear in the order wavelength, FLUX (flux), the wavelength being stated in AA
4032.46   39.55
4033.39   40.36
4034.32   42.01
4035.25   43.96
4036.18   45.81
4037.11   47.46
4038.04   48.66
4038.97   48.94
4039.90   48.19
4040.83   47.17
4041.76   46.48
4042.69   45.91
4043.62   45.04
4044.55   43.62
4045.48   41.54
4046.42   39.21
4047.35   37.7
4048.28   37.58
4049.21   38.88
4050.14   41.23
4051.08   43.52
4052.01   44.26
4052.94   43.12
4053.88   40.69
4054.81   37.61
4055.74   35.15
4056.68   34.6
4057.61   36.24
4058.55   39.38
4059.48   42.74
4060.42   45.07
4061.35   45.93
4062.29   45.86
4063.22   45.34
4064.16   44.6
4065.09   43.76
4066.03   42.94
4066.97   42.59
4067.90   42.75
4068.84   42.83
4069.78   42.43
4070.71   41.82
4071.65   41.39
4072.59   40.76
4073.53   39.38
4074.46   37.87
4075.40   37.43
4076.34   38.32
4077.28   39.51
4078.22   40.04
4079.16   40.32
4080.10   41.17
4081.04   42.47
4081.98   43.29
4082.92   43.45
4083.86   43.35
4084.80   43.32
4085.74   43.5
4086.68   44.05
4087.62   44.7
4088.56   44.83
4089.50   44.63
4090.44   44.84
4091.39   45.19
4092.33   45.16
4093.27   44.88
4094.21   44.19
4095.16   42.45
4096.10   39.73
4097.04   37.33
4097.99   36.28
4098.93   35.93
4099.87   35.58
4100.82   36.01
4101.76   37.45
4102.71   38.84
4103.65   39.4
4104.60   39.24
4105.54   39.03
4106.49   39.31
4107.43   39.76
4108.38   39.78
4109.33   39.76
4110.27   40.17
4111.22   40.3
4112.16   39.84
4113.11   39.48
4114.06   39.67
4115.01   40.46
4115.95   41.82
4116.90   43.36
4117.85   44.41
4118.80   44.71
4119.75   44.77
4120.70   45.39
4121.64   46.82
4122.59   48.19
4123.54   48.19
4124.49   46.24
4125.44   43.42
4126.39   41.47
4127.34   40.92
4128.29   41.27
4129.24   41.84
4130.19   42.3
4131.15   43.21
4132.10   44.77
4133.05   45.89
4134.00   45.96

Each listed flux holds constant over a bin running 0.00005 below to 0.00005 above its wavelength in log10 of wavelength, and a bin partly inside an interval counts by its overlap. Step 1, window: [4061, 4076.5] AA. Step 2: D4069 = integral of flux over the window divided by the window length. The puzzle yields 42.2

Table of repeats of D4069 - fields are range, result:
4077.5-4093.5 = 43.4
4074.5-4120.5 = 41.1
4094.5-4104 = 38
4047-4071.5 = 41.5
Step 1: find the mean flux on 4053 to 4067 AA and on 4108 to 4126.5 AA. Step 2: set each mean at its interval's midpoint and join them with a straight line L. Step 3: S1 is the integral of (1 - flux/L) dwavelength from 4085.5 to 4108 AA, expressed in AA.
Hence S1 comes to 0.8 AA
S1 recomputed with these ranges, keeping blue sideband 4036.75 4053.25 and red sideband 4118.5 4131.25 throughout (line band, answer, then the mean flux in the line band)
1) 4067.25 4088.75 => 1.13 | 41.7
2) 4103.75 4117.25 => 1.24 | 40.1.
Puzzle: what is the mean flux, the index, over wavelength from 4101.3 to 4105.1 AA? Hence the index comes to 38.7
